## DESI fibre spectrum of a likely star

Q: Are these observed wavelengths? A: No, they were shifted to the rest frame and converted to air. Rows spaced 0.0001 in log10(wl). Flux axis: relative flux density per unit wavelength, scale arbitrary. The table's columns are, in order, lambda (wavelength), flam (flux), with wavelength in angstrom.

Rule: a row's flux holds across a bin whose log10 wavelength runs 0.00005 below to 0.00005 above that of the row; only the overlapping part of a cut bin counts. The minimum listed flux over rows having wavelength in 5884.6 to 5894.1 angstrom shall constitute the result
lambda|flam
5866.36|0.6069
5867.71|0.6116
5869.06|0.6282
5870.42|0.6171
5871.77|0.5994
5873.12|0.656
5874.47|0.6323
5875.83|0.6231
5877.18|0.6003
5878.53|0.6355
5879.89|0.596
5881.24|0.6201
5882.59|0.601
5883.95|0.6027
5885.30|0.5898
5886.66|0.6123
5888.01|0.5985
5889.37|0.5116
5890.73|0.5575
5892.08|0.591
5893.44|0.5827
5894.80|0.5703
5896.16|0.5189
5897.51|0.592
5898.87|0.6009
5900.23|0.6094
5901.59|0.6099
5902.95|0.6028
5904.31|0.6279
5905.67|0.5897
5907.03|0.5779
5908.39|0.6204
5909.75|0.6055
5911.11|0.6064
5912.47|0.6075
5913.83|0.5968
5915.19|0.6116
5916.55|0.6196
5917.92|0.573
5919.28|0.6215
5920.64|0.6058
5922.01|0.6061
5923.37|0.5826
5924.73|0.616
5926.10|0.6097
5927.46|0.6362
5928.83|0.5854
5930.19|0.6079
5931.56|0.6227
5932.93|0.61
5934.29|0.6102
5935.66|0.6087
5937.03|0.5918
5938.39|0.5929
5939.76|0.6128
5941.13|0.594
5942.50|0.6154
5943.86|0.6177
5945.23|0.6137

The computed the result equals 0.5116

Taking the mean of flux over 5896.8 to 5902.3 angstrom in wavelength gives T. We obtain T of 0.603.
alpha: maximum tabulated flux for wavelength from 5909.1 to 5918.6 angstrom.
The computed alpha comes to 0.6196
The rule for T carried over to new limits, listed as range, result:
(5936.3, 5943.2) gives 0.602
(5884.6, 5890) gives 0.579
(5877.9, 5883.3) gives 0.613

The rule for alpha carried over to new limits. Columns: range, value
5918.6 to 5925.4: 0.6215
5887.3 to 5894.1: 0.5985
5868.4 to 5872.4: 0.6282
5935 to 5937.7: 0.6087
